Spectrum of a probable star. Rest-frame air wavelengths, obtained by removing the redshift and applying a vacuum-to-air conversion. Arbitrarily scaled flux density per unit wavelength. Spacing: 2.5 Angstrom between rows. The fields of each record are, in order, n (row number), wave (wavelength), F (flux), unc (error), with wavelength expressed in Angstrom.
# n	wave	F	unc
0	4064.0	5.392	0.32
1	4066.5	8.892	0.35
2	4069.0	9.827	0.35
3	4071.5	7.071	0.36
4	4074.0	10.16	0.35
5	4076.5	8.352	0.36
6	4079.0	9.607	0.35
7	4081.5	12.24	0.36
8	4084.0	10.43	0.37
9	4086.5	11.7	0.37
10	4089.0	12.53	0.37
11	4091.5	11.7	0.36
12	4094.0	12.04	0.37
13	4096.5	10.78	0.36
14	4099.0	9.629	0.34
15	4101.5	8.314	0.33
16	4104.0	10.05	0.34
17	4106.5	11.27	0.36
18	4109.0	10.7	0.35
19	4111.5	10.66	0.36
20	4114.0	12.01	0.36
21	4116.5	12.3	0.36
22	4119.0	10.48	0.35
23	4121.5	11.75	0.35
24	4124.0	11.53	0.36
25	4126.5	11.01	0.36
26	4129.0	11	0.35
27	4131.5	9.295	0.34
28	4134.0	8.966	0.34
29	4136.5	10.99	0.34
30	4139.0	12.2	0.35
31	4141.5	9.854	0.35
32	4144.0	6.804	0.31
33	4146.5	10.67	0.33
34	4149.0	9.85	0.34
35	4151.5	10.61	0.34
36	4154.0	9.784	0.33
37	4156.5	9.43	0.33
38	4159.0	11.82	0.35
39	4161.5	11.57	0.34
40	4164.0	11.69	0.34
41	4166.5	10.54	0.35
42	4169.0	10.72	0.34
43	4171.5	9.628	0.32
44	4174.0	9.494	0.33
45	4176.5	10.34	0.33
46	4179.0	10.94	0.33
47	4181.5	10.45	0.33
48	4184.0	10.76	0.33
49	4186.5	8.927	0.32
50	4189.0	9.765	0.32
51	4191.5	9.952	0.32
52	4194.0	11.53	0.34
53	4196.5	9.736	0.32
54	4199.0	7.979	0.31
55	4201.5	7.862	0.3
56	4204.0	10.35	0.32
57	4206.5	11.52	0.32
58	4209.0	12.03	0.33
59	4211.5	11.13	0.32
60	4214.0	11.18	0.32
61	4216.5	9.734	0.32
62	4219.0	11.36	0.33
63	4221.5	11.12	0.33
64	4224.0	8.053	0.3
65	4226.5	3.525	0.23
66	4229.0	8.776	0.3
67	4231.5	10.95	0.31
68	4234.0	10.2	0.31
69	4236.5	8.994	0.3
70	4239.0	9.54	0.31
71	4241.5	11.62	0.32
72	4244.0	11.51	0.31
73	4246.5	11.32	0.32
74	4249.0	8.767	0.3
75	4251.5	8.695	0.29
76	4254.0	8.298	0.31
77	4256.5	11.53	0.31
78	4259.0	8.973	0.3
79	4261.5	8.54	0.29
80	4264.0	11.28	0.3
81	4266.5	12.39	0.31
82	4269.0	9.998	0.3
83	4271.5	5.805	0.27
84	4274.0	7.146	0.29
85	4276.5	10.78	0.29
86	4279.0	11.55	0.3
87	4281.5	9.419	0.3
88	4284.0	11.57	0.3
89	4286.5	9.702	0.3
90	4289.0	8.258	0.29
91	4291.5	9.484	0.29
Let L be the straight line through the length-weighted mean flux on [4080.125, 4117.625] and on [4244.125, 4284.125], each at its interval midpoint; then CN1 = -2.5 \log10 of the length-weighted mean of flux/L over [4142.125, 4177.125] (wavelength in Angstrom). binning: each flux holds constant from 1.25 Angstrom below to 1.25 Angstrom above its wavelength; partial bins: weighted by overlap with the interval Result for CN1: 0.04 mag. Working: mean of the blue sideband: 11.1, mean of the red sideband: 9.75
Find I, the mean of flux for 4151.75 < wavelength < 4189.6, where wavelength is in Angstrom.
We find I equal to 10.4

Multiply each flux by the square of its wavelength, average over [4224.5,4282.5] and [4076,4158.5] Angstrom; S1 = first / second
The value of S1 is 1.0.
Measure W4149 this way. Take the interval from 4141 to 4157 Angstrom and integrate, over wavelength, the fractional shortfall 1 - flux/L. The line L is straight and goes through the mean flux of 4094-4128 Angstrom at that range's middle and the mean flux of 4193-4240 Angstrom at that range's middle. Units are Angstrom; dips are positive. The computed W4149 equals 1.4 Angstrom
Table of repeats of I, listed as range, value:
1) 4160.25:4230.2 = 10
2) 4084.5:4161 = 10.7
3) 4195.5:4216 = 10.2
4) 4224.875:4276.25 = 9.41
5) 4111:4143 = 10.9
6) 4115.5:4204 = 10.3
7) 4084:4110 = 10.9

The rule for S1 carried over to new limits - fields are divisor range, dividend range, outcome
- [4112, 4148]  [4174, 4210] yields 0.98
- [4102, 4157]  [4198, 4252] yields 0.98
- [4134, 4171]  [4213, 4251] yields 0.97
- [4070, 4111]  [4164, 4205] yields 1.00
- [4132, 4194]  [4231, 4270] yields 1.03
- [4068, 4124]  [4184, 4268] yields 0.99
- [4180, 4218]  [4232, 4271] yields 1.01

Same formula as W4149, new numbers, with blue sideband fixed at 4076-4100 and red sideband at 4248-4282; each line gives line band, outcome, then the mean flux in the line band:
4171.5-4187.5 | 0.2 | 10.1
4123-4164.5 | 0.6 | 10.4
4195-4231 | 1.1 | 9.64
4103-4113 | 0.1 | 10.7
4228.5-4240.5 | 0.0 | 9.79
